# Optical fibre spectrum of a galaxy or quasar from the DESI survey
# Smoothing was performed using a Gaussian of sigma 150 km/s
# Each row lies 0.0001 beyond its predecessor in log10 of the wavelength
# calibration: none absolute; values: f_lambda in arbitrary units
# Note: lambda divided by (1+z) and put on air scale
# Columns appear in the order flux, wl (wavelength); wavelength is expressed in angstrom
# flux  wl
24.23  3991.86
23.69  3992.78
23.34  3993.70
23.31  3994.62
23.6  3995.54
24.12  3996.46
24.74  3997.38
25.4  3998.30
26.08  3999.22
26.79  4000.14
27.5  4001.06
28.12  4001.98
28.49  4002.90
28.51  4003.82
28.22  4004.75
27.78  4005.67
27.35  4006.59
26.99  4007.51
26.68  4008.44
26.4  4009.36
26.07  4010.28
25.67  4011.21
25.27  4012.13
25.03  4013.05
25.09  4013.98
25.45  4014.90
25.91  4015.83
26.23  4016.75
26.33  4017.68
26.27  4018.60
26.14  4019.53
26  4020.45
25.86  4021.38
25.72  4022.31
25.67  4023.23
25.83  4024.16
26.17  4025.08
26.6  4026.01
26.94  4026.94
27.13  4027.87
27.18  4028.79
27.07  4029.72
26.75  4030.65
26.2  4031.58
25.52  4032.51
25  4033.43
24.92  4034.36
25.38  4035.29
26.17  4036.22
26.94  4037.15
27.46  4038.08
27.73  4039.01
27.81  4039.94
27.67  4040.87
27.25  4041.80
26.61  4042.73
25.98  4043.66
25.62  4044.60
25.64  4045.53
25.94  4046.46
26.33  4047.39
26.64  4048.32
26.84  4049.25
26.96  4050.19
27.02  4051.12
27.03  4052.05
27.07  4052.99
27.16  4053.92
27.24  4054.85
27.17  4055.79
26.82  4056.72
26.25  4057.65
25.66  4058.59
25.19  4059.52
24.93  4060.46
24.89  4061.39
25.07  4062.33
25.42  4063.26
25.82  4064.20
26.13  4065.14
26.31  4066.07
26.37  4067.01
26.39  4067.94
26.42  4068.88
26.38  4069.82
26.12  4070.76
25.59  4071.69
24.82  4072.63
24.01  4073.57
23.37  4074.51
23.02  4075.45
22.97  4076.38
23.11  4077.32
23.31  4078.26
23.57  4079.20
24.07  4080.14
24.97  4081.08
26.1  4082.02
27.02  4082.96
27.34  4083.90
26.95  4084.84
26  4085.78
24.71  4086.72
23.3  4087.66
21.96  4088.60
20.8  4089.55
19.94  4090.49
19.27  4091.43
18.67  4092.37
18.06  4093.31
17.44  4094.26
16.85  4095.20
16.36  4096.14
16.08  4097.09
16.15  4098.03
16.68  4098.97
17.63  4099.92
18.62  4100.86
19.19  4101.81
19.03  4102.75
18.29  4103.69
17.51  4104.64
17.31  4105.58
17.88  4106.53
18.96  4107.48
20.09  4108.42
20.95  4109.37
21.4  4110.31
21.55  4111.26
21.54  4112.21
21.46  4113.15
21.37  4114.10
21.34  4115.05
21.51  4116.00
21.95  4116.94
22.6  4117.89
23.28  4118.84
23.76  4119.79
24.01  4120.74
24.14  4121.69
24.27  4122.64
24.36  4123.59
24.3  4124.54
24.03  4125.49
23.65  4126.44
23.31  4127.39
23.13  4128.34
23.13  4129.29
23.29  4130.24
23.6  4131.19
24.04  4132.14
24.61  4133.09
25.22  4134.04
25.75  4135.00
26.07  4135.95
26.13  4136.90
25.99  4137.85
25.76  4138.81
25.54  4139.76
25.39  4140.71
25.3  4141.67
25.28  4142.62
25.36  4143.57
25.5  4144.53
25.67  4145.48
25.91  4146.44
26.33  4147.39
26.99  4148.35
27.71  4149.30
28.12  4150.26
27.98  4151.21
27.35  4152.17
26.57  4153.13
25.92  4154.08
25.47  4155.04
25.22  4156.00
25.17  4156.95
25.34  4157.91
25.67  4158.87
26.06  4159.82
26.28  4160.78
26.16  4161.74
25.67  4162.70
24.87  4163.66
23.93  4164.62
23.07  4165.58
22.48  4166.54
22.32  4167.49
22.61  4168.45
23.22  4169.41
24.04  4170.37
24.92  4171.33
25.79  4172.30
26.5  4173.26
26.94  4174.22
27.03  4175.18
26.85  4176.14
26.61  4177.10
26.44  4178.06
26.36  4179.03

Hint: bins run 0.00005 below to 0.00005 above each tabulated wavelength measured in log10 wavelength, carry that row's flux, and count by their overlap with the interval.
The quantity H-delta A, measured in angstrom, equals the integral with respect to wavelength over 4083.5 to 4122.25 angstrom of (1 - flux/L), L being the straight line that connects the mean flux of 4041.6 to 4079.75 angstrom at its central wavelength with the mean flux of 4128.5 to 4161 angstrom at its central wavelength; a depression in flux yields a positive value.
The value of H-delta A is 7.78 angstrom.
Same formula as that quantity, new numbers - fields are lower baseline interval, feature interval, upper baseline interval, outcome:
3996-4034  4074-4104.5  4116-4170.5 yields 5.1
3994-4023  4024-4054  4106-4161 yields -1.0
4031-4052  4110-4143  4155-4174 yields 1.9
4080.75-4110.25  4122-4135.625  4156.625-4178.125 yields -0.9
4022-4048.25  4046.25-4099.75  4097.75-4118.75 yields -2.2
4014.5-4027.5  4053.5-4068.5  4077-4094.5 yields -1.1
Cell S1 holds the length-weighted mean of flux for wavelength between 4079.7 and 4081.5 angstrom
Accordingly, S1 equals 24.5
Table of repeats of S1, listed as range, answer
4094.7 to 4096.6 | 16.7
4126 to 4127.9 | 23.5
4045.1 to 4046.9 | 25.8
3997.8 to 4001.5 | 26.4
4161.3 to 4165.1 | 25.1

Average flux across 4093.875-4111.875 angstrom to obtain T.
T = 18.3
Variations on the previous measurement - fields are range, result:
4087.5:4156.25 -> 22.6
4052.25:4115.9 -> 22.7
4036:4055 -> 26.8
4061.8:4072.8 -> 25.9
